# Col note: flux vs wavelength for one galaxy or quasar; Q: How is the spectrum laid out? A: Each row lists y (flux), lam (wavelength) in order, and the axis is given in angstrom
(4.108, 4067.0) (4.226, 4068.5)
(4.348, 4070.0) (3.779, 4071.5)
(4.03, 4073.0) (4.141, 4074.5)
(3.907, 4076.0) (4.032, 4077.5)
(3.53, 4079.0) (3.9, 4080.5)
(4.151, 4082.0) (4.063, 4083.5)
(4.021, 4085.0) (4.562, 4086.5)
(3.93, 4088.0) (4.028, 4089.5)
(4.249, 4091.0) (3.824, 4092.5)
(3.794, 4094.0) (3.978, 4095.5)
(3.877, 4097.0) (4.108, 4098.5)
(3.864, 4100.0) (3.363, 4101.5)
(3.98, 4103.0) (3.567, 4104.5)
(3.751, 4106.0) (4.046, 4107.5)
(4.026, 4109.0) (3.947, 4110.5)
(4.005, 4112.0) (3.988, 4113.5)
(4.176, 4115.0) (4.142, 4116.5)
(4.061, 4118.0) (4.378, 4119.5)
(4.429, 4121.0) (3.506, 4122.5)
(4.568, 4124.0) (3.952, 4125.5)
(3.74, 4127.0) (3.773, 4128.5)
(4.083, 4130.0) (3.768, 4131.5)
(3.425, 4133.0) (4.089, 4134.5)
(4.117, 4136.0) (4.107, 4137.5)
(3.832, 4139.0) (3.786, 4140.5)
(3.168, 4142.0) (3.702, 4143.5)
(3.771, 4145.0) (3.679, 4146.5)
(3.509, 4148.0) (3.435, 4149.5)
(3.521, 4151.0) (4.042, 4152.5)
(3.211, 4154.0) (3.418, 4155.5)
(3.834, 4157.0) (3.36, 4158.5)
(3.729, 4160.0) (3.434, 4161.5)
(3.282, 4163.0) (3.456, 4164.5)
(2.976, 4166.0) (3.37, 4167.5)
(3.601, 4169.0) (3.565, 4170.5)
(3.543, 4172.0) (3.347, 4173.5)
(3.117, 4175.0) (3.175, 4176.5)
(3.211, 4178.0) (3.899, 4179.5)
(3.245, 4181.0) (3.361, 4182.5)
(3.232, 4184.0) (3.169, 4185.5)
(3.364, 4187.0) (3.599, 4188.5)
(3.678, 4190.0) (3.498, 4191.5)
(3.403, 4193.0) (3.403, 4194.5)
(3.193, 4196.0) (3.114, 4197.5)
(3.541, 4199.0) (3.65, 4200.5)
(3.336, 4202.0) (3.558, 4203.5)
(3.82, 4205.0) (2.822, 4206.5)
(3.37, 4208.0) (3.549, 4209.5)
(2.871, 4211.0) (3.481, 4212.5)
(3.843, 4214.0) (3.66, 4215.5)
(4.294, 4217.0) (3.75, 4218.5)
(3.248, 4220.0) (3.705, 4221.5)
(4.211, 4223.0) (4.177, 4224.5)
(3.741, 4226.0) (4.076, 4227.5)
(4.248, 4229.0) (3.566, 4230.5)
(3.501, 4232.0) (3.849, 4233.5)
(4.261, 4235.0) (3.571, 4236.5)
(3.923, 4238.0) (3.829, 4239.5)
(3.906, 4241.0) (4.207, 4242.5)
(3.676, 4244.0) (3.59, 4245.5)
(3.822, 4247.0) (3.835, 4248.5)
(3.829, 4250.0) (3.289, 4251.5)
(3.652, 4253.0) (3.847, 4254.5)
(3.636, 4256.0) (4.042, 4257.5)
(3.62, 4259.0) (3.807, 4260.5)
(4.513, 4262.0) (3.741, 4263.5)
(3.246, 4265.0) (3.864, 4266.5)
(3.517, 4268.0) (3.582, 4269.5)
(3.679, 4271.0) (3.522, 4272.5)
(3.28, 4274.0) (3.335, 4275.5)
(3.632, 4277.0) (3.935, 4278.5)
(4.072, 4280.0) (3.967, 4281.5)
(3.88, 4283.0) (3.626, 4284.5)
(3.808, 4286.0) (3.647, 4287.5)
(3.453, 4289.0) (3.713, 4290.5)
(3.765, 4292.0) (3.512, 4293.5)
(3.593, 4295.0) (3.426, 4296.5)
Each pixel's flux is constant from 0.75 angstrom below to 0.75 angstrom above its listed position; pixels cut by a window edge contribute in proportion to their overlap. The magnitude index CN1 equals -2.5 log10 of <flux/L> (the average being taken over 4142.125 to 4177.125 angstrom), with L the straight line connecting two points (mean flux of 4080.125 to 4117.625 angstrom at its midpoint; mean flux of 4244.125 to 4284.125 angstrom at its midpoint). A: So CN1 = 0.12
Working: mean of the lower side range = 3.98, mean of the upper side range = 3.72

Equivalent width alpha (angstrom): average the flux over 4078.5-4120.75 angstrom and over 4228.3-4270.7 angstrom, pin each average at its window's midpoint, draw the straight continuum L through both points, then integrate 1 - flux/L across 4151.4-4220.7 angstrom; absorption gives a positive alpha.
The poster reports 7.5 angstrom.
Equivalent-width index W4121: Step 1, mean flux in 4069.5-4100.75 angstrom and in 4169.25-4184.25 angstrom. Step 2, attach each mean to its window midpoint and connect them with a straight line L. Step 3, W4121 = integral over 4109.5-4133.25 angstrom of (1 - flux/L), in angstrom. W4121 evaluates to -1.6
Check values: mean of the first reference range 4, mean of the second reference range 3.38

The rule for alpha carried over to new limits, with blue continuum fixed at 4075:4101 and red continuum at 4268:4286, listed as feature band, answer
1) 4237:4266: -0.52 angstrom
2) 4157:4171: 1.54 angstrom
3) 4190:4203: 1.36 angstrom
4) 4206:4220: 1.00 angstrom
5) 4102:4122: -0.39 angstrom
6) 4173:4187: 1.93 angstrom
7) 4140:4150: 0.81 angstrom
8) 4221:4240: -0.73 angstrom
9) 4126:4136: 0.19 angstrom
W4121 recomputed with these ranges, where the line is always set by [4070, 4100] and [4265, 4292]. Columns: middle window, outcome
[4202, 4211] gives 1.0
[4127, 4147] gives 0.6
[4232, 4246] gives -0.4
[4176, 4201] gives 2.8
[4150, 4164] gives 1.2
